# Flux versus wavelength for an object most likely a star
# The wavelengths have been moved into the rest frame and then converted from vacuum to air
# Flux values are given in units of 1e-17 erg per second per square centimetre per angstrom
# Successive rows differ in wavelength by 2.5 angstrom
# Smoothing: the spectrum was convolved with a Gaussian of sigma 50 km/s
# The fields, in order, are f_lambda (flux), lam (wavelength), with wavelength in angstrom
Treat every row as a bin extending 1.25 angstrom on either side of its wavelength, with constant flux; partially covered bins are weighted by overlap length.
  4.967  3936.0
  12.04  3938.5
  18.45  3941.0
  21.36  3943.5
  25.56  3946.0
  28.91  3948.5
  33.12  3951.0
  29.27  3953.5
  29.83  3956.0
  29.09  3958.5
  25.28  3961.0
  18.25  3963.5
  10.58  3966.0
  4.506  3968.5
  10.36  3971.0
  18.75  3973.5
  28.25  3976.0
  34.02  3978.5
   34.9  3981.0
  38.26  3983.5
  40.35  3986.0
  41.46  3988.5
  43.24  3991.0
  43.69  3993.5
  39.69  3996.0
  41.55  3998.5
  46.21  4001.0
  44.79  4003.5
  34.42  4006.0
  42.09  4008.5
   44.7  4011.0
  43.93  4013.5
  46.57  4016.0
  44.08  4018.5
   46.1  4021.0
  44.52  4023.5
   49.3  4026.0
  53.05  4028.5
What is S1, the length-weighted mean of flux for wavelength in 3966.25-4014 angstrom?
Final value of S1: 34.9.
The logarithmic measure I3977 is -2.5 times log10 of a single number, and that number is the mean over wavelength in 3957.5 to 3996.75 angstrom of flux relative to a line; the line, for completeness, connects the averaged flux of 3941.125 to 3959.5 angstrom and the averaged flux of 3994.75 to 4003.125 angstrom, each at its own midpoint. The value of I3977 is 0.27 mag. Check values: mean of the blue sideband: 27.6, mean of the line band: 28.7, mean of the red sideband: 42.7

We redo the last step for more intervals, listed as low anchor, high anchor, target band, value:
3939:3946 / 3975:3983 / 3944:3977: 0.13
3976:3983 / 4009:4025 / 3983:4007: -0.09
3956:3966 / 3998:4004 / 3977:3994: -0.08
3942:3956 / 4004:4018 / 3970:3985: 0.24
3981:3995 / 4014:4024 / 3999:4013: 0.02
